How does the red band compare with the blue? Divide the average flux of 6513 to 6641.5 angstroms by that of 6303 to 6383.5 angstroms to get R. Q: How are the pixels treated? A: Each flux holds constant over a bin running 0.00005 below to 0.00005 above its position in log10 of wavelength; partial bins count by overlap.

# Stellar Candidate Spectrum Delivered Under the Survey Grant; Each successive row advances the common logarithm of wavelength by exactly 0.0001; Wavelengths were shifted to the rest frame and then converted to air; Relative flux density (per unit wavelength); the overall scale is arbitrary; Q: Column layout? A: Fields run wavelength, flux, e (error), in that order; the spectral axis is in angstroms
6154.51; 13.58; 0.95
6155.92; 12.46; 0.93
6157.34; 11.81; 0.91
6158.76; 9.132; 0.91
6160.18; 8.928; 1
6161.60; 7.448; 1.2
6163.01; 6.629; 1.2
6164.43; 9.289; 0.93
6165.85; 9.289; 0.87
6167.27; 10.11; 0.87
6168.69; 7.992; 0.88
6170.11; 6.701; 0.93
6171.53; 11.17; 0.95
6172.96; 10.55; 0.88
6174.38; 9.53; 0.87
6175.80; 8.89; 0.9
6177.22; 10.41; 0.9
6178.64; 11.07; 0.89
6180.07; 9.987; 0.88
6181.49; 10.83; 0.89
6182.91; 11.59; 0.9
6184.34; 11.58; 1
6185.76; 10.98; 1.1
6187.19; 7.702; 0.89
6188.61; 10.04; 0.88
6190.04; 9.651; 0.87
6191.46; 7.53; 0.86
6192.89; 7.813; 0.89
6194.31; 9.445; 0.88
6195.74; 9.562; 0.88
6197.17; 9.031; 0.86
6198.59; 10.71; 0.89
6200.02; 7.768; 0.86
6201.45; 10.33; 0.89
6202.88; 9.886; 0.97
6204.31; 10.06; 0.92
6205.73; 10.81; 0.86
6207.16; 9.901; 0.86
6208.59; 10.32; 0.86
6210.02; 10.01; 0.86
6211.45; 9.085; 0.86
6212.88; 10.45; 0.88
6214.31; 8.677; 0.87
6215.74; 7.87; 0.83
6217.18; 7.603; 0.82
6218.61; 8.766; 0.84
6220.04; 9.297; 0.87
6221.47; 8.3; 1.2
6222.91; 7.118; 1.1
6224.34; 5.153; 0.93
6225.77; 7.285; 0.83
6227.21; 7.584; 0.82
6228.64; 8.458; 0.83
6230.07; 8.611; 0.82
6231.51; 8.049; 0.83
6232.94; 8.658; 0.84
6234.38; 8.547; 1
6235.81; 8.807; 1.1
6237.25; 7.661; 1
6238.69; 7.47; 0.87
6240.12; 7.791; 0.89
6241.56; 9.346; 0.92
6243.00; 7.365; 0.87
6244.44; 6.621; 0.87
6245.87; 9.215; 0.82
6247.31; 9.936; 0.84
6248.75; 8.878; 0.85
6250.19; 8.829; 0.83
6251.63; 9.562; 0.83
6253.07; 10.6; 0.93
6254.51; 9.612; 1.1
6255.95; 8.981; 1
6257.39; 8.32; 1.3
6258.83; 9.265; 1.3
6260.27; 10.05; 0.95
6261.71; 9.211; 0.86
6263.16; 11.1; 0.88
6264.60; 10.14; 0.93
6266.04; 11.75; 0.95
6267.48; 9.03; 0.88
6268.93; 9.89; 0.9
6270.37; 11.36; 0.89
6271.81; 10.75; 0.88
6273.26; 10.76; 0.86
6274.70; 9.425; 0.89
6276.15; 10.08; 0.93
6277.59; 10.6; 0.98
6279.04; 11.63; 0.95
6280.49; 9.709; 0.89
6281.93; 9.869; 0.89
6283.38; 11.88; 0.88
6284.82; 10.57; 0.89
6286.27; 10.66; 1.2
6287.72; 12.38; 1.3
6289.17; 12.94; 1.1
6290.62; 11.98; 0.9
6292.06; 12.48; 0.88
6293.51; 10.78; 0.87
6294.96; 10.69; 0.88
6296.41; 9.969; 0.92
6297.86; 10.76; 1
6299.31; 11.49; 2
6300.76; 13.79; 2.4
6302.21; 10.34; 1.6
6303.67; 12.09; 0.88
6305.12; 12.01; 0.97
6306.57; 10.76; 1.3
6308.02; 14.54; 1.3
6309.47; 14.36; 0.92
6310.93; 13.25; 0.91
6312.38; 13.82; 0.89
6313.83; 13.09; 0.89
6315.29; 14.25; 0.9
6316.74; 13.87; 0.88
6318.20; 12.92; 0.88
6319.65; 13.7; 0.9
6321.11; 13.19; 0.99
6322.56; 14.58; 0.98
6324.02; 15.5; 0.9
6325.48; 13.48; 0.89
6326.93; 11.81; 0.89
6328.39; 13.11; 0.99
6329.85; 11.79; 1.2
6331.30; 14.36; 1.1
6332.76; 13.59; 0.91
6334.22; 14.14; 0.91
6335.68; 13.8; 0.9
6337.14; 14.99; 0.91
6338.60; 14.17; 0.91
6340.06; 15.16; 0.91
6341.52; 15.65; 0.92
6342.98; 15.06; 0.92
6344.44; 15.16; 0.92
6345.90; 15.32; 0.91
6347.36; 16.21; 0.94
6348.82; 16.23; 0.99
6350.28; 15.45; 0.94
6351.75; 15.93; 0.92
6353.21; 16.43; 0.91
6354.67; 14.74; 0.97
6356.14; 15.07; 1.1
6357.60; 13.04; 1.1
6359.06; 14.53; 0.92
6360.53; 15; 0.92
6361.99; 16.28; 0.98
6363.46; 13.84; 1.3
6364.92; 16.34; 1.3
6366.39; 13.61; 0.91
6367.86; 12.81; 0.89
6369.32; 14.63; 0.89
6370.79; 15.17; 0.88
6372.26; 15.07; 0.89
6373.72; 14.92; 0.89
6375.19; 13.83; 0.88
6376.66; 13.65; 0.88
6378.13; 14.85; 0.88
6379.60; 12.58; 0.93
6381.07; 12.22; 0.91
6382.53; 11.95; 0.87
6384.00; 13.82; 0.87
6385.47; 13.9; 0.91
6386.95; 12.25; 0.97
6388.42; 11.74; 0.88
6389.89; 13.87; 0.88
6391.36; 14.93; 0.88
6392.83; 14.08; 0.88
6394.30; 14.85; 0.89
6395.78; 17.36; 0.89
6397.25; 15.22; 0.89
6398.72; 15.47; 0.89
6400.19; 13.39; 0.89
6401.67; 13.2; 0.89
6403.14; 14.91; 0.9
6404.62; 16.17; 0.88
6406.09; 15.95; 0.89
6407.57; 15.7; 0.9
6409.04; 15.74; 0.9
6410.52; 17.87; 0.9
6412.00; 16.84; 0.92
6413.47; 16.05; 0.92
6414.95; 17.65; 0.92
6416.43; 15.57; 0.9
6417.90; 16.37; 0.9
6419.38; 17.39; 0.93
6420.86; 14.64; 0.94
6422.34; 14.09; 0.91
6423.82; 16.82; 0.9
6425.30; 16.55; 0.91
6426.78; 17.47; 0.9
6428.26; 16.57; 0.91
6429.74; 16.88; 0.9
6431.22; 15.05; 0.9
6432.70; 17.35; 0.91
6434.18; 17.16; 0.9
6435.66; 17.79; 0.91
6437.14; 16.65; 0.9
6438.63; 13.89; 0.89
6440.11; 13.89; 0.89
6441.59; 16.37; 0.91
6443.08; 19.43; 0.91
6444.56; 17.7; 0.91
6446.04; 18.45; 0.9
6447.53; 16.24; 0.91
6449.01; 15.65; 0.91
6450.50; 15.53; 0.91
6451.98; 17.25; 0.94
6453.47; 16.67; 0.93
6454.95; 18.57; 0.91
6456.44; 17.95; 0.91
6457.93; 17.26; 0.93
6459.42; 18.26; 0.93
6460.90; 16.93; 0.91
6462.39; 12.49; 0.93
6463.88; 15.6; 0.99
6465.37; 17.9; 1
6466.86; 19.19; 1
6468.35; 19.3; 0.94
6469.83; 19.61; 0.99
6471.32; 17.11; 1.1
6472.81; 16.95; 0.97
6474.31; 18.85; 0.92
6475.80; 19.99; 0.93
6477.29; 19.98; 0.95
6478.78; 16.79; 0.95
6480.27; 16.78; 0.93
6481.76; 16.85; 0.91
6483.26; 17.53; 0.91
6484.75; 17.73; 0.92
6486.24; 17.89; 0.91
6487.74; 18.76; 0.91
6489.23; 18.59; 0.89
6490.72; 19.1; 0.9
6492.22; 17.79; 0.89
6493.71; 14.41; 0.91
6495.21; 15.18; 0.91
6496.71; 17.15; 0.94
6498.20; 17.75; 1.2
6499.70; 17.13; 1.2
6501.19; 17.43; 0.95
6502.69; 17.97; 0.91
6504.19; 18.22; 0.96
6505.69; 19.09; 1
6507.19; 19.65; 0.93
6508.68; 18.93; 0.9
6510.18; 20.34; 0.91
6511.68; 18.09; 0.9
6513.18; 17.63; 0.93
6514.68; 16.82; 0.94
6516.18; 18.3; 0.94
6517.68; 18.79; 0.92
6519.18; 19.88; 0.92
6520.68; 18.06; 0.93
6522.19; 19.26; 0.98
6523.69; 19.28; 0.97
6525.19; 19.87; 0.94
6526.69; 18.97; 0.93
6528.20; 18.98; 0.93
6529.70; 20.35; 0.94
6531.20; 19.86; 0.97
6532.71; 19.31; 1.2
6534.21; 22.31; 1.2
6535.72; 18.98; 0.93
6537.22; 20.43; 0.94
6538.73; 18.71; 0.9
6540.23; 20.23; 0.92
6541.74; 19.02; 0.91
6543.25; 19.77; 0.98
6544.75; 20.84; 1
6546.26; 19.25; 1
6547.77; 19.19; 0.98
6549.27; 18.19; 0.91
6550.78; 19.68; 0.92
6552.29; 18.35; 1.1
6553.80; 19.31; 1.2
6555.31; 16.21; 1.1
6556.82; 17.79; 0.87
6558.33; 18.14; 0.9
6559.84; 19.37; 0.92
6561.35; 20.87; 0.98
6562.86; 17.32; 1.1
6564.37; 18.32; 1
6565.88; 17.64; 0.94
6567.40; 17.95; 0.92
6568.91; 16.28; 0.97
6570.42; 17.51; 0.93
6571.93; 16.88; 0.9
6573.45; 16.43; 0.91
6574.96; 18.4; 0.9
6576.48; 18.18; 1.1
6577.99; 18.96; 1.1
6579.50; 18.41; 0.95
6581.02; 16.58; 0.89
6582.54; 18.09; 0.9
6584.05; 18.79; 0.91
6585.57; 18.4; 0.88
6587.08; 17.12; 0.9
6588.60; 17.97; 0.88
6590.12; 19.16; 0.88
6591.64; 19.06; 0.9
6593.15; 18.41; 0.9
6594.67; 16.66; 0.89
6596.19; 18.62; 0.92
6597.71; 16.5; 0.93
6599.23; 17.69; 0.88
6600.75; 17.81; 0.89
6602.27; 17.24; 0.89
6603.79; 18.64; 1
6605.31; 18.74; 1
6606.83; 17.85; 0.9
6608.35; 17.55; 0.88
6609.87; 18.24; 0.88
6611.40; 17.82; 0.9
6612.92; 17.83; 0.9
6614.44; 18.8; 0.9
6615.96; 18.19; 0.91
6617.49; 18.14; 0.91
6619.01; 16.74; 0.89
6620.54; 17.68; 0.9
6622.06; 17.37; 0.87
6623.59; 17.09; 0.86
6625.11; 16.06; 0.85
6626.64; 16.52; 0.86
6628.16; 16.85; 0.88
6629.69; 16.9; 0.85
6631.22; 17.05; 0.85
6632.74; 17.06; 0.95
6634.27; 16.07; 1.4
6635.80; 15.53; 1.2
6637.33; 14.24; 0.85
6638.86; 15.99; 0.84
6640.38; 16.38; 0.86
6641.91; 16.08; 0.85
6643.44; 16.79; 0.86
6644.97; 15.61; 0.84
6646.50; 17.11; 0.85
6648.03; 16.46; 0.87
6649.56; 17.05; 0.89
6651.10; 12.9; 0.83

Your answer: 1.28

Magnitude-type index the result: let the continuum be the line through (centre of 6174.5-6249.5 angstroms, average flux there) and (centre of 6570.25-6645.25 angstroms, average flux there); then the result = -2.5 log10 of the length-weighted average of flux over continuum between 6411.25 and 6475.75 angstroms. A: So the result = -0.208 mag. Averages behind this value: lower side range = 9.01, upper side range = 17.4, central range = 16.9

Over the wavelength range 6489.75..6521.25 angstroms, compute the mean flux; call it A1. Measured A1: 18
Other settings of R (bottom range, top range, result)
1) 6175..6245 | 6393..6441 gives 1.77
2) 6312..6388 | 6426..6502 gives 1.21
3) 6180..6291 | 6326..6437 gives 1.58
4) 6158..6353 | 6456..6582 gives 1.71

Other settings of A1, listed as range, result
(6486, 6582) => 18.5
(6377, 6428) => 15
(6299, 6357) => 14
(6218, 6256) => 8.38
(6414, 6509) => 17.2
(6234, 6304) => 10.1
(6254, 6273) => 9.98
